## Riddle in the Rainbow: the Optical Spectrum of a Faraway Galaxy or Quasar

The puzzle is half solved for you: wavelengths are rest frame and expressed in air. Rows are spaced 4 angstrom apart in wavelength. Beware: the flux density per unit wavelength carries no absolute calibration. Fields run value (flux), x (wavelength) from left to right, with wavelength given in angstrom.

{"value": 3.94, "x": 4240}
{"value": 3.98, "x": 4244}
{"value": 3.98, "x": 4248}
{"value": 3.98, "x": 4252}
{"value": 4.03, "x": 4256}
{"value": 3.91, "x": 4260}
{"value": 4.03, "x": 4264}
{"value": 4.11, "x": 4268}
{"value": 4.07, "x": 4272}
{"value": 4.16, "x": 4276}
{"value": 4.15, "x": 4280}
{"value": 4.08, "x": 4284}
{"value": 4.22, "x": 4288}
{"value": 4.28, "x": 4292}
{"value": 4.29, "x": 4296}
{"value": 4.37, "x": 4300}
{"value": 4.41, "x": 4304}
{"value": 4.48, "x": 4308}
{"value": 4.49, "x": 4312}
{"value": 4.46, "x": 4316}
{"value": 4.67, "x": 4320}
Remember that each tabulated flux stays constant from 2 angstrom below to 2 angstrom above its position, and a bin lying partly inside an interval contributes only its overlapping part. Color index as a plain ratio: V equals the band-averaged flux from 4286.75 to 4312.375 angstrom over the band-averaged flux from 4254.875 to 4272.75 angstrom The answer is 1.08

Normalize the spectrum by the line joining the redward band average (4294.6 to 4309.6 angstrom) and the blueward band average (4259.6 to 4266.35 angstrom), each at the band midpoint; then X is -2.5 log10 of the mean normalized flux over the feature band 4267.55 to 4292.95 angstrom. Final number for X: 0.00 mag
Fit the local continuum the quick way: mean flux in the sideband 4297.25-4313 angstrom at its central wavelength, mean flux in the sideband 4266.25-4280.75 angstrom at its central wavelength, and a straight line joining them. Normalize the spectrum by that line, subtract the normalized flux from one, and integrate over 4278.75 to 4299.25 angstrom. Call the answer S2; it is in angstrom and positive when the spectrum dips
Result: 0.26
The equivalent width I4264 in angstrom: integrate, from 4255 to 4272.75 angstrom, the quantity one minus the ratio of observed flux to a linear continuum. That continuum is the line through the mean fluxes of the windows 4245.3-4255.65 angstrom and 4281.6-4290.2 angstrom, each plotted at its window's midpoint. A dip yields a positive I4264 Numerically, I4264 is 0.10 angstrom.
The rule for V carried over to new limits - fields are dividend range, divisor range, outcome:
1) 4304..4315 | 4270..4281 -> 1.08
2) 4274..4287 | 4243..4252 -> 1.04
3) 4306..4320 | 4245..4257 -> 1.13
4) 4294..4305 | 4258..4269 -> 1.09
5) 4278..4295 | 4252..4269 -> 1.04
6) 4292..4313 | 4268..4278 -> 1.07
